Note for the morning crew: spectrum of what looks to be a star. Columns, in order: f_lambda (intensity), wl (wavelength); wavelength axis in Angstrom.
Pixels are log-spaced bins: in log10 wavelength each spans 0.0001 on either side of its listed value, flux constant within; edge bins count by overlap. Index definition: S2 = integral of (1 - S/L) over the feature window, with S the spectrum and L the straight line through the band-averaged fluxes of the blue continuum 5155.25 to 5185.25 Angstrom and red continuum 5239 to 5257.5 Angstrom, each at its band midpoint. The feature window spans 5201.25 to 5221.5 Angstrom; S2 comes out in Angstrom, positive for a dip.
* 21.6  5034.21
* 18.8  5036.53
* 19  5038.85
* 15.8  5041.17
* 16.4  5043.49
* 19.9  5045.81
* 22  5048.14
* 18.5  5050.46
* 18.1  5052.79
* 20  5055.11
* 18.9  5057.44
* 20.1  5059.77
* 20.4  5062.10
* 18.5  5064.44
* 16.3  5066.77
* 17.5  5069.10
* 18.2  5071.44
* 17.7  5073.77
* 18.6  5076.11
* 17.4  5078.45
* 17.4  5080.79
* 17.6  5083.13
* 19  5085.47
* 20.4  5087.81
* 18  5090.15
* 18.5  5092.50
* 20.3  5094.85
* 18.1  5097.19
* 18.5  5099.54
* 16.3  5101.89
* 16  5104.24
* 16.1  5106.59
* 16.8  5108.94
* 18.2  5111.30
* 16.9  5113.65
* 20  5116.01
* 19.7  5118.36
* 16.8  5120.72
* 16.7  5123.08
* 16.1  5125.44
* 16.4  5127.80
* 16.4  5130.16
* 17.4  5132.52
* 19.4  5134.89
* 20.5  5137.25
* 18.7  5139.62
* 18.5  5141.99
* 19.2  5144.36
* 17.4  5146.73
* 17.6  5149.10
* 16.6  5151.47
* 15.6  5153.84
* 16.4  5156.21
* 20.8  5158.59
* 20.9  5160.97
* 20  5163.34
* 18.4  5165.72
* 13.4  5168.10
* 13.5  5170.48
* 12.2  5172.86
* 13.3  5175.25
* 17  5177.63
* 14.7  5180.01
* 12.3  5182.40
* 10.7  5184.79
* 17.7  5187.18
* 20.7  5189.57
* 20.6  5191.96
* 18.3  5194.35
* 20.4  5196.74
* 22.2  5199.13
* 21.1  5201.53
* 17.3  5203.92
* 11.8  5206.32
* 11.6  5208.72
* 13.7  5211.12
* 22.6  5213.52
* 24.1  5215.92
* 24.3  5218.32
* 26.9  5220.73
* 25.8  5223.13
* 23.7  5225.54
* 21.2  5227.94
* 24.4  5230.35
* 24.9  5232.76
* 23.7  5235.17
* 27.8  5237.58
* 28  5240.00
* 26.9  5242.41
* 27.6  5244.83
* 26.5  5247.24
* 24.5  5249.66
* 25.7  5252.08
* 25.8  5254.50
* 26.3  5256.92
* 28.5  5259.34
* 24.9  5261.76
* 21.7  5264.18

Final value 2.3 Angstrom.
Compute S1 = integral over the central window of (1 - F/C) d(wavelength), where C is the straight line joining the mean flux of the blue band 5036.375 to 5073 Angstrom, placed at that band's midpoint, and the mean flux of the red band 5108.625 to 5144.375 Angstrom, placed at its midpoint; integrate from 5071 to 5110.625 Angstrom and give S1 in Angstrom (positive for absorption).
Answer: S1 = 0.8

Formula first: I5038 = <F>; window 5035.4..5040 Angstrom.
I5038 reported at 18.9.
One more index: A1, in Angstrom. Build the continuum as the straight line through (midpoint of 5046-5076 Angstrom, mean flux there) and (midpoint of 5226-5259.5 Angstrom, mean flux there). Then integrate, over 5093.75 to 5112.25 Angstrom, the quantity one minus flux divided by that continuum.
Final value 2.6 Angstrom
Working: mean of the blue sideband 18.9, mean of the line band 17.5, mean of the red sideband 25.7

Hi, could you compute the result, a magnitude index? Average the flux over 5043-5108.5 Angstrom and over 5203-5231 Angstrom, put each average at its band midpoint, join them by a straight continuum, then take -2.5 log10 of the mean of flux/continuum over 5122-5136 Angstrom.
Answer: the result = 0.13 mag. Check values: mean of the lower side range 18.4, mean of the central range 17.1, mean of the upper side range 20.6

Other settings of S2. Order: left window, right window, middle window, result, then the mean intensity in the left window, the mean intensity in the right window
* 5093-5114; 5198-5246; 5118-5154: 2.2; 17.5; 22.5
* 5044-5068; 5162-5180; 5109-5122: -0.7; 19.2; 15.4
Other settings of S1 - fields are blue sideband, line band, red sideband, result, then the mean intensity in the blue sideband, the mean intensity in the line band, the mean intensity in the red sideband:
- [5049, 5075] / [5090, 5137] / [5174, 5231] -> 2.7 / 18.6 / 17.7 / 19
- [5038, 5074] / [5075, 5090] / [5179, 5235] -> 0.3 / 18.6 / 18.4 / 19.7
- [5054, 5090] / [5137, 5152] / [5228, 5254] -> 2.3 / 18.5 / 18.3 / 25.8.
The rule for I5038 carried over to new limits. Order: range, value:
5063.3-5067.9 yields 17.4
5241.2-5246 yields 27.2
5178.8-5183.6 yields 13.5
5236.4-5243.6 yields 27.6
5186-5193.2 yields 19.7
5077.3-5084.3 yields 17.5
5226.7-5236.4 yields 23.6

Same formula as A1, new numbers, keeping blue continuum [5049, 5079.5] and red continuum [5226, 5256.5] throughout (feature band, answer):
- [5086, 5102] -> 0.8 Angstrom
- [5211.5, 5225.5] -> 0.4 Angstrom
